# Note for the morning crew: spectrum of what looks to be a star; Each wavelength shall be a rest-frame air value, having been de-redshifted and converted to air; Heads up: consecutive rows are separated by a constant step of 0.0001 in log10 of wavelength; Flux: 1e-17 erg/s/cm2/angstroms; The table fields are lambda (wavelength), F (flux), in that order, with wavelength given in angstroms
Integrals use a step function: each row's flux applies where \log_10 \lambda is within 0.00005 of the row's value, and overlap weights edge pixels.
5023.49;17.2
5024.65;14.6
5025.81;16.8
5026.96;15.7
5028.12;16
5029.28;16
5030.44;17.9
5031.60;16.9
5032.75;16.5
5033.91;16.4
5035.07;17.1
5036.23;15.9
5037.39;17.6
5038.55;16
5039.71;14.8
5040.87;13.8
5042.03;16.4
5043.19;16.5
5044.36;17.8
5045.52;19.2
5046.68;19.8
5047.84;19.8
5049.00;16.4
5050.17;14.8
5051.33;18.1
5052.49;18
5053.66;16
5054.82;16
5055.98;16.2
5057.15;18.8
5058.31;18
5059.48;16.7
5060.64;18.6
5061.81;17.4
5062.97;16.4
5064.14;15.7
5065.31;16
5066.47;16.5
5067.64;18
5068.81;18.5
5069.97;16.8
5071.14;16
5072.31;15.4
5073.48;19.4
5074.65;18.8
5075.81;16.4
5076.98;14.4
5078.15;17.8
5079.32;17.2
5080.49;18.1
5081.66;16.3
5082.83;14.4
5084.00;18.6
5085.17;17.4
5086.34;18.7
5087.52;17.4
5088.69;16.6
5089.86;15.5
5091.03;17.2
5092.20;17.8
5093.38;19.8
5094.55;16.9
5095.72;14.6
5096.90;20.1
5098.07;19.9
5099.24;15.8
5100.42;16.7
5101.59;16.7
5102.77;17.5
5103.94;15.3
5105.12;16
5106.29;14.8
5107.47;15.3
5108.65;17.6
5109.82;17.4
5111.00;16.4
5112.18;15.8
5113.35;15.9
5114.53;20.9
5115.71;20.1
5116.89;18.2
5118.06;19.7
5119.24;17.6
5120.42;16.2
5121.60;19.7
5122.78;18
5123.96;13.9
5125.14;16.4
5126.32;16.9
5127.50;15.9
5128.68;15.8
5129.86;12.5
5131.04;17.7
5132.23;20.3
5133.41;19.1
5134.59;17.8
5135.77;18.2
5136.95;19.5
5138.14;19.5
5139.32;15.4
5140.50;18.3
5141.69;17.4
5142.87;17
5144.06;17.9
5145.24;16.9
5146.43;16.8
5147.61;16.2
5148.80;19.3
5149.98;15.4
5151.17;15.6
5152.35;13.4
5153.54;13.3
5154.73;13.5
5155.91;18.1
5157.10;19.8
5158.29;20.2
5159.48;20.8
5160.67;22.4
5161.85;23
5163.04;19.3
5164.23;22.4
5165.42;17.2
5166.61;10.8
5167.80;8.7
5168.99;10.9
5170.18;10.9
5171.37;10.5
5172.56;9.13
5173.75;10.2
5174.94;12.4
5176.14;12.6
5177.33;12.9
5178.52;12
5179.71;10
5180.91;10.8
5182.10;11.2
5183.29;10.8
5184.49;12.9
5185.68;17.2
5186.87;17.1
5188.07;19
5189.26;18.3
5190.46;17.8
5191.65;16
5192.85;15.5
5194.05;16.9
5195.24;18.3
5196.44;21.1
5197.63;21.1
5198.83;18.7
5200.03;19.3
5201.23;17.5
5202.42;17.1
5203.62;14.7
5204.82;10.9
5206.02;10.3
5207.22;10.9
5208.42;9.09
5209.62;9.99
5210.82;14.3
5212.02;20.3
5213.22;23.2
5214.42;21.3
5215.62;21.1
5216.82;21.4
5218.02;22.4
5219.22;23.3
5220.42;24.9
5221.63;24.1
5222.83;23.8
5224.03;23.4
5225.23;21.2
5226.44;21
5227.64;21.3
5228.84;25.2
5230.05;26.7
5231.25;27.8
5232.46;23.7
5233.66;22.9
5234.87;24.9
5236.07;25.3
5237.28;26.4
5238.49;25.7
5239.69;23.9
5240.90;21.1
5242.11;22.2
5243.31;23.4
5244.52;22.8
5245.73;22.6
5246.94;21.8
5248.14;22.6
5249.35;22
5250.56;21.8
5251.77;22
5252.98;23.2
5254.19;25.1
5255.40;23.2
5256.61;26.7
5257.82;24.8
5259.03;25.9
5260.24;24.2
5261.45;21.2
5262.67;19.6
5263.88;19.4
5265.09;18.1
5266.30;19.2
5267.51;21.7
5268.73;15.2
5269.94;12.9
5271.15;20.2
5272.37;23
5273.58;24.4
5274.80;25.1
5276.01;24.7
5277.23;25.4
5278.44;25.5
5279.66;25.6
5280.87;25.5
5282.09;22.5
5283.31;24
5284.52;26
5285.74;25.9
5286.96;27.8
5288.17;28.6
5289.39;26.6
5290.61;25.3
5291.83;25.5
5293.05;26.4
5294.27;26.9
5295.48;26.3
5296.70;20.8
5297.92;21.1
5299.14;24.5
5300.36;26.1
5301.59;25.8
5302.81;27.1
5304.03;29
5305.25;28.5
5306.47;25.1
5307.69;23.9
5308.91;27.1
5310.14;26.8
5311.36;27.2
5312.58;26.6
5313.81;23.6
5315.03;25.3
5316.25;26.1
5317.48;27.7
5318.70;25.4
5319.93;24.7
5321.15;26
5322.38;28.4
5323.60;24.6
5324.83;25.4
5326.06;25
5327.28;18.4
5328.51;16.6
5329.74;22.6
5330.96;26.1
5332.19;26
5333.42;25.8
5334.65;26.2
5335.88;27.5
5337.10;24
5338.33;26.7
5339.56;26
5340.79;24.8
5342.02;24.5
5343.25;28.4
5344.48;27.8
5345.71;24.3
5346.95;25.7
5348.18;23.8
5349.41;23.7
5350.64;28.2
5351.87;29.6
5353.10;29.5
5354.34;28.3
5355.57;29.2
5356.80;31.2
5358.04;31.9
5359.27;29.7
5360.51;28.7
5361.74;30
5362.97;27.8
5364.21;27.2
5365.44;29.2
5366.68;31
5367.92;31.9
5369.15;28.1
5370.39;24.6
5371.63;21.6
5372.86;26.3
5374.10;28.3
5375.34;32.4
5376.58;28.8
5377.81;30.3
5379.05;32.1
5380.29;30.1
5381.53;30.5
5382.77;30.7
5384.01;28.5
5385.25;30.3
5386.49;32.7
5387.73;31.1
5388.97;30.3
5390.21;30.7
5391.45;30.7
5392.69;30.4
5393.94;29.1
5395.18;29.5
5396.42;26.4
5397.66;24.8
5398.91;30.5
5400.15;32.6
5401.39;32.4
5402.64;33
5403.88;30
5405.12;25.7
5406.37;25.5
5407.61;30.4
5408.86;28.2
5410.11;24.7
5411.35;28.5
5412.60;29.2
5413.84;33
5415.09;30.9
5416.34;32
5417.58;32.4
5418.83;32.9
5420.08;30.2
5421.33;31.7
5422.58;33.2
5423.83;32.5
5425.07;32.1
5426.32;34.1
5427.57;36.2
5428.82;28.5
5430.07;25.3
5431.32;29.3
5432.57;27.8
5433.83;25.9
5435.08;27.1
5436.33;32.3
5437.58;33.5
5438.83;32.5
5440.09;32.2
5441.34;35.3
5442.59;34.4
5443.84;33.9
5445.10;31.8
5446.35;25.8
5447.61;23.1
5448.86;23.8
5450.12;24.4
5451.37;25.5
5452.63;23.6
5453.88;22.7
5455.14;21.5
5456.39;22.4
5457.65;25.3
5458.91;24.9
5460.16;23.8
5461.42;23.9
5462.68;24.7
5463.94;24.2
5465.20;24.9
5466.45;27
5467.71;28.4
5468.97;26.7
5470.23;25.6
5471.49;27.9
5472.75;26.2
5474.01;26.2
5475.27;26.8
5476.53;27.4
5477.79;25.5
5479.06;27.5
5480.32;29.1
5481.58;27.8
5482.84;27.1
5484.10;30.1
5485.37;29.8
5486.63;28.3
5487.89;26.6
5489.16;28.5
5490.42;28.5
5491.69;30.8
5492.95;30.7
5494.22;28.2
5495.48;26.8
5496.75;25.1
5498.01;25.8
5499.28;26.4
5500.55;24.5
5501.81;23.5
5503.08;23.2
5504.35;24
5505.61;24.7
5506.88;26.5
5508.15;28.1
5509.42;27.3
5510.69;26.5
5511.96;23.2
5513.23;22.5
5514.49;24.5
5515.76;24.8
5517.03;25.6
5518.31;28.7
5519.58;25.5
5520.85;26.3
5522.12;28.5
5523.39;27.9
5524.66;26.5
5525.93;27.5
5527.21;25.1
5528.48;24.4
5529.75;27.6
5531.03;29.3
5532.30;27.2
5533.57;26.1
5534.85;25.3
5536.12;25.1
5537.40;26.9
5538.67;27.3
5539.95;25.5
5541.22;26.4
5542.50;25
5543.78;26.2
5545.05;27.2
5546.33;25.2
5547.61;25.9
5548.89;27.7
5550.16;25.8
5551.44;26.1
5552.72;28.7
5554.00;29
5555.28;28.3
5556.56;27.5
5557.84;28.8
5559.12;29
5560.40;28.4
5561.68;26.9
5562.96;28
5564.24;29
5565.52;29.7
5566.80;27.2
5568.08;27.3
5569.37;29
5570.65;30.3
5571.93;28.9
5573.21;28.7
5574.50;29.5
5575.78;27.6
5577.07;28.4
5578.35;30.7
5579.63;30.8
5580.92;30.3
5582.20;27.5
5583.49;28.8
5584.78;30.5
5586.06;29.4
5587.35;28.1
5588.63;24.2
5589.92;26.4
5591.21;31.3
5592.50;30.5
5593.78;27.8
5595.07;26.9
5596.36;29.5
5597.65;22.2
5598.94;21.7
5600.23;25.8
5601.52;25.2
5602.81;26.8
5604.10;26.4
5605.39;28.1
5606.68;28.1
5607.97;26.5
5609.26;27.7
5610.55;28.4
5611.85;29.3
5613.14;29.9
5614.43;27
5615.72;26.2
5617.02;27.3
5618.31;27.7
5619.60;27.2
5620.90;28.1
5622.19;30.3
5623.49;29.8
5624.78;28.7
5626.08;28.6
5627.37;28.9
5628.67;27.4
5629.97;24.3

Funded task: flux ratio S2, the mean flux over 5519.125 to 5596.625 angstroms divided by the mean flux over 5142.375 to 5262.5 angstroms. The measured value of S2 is 1.48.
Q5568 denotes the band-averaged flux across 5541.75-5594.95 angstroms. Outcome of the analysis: 28.2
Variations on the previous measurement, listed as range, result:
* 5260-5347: 24.5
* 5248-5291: 23.2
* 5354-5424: 29.7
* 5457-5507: 26.6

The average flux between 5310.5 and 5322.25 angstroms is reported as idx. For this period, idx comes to 26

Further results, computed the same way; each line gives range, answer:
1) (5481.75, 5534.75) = 26.6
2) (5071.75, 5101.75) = 17.2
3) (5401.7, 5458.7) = 29.2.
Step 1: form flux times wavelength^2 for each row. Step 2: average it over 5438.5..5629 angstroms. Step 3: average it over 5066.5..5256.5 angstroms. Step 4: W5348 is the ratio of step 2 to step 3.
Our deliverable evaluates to 1.74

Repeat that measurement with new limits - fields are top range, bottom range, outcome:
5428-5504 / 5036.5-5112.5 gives 1.86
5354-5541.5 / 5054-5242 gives 1.79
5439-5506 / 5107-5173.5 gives 1.81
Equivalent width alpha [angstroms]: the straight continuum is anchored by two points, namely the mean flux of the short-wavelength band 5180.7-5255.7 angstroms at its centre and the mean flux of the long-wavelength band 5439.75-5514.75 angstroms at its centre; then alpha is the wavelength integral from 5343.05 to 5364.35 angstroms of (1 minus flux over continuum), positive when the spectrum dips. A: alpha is -4.21 angstroms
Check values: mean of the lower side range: 20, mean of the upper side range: 26.6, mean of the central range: 28.1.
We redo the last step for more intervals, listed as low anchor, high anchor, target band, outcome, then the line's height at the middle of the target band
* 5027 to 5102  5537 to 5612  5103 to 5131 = 2.0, 18.1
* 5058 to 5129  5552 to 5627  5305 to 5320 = -2.7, 22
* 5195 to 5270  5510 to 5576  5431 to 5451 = -3.6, 25.1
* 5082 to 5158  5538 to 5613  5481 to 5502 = -1.5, 25.8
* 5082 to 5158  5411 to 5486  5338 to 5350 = -0.4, 24.8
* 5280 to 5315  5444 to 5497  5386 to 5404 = -2.8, 26.1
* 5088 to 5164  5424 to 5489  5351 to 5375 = -3.8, 24.8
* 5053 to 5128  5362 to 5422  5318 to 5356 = 2.4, 27.3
